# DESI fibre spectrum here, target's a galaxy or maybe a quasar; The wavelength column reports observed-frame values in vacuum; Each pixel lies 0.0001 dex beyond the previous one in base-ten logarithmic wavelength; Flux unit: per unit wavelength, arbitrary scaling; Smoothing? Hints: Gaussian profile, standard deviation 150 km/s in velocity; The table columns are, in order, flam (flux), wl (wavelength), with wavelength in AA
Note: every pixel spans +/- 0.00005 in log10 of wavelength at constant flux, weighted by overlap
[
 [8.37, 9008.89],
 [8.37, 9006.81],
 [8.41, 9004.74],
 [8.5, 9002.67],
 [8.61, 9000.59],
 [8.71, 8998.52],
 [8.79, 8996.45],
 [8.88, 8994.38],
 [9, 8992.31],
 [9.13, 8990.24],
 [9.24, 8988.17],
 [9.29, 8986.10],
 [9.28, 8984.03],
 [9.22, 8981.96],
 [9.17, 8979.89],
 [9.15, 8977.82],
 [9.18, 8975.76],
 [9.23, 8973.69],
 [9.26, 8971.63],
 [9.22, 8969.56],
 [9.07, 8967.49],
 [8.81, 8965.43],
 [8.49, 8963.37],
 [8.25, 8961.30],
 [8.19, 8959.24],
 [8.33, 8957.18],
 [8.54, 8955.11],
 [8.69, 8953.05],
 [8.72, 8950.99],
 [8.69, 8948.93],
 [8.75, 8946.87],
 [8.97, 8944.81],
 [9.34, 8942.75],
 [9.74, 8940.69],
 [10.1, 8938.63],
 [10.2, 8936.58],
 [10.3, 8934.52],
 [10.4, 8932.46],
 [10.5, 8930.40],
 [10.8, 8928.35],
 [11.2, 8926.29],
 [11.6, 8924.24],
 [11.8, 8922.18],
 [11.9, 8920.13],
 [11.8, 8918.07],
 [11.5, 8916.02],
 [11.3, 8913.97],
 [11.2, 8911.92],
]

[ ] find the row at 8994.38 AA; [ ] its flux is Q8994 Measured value 8.88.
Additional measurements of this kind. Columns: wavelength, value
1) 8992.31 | 9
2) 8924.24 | 11.6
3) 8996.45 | 8.79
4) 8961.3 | 8.25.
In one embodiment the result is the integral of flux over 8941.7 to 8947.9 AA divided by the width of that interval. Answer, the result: 9.02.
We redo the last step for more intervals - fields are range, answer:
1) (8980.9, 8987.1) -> 9.26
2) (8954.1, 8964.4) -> 8.35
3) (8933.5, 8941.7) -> 10.1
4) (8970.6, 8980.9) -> 9.2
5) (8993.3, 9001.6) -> 8.76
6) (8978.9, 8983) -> 9.19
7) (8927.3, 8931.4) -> 10.7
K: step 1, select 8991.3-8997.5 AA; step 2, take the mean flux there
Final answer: 8.89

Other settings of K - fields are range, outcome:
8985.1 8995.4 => 9.11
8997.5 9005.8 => 8.56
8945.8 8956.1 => 8.68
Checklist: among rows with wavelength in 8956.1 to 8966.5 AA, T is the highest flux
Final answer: 8.81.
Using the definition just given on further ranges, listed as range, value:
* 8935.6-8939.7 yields 10.2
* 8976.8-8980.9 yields 9.17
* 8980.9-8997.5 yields 9.29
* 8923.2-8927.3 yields 11.6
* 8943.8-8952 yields 8.97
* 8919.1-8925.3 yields 11.9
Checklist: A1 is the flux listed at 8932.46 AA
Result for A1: 10.4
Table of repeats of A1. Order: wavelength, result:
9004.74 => 8.41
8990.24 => 9.13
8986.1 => 9.29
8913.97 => 11.3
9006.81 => 8.37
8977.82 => 9.15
